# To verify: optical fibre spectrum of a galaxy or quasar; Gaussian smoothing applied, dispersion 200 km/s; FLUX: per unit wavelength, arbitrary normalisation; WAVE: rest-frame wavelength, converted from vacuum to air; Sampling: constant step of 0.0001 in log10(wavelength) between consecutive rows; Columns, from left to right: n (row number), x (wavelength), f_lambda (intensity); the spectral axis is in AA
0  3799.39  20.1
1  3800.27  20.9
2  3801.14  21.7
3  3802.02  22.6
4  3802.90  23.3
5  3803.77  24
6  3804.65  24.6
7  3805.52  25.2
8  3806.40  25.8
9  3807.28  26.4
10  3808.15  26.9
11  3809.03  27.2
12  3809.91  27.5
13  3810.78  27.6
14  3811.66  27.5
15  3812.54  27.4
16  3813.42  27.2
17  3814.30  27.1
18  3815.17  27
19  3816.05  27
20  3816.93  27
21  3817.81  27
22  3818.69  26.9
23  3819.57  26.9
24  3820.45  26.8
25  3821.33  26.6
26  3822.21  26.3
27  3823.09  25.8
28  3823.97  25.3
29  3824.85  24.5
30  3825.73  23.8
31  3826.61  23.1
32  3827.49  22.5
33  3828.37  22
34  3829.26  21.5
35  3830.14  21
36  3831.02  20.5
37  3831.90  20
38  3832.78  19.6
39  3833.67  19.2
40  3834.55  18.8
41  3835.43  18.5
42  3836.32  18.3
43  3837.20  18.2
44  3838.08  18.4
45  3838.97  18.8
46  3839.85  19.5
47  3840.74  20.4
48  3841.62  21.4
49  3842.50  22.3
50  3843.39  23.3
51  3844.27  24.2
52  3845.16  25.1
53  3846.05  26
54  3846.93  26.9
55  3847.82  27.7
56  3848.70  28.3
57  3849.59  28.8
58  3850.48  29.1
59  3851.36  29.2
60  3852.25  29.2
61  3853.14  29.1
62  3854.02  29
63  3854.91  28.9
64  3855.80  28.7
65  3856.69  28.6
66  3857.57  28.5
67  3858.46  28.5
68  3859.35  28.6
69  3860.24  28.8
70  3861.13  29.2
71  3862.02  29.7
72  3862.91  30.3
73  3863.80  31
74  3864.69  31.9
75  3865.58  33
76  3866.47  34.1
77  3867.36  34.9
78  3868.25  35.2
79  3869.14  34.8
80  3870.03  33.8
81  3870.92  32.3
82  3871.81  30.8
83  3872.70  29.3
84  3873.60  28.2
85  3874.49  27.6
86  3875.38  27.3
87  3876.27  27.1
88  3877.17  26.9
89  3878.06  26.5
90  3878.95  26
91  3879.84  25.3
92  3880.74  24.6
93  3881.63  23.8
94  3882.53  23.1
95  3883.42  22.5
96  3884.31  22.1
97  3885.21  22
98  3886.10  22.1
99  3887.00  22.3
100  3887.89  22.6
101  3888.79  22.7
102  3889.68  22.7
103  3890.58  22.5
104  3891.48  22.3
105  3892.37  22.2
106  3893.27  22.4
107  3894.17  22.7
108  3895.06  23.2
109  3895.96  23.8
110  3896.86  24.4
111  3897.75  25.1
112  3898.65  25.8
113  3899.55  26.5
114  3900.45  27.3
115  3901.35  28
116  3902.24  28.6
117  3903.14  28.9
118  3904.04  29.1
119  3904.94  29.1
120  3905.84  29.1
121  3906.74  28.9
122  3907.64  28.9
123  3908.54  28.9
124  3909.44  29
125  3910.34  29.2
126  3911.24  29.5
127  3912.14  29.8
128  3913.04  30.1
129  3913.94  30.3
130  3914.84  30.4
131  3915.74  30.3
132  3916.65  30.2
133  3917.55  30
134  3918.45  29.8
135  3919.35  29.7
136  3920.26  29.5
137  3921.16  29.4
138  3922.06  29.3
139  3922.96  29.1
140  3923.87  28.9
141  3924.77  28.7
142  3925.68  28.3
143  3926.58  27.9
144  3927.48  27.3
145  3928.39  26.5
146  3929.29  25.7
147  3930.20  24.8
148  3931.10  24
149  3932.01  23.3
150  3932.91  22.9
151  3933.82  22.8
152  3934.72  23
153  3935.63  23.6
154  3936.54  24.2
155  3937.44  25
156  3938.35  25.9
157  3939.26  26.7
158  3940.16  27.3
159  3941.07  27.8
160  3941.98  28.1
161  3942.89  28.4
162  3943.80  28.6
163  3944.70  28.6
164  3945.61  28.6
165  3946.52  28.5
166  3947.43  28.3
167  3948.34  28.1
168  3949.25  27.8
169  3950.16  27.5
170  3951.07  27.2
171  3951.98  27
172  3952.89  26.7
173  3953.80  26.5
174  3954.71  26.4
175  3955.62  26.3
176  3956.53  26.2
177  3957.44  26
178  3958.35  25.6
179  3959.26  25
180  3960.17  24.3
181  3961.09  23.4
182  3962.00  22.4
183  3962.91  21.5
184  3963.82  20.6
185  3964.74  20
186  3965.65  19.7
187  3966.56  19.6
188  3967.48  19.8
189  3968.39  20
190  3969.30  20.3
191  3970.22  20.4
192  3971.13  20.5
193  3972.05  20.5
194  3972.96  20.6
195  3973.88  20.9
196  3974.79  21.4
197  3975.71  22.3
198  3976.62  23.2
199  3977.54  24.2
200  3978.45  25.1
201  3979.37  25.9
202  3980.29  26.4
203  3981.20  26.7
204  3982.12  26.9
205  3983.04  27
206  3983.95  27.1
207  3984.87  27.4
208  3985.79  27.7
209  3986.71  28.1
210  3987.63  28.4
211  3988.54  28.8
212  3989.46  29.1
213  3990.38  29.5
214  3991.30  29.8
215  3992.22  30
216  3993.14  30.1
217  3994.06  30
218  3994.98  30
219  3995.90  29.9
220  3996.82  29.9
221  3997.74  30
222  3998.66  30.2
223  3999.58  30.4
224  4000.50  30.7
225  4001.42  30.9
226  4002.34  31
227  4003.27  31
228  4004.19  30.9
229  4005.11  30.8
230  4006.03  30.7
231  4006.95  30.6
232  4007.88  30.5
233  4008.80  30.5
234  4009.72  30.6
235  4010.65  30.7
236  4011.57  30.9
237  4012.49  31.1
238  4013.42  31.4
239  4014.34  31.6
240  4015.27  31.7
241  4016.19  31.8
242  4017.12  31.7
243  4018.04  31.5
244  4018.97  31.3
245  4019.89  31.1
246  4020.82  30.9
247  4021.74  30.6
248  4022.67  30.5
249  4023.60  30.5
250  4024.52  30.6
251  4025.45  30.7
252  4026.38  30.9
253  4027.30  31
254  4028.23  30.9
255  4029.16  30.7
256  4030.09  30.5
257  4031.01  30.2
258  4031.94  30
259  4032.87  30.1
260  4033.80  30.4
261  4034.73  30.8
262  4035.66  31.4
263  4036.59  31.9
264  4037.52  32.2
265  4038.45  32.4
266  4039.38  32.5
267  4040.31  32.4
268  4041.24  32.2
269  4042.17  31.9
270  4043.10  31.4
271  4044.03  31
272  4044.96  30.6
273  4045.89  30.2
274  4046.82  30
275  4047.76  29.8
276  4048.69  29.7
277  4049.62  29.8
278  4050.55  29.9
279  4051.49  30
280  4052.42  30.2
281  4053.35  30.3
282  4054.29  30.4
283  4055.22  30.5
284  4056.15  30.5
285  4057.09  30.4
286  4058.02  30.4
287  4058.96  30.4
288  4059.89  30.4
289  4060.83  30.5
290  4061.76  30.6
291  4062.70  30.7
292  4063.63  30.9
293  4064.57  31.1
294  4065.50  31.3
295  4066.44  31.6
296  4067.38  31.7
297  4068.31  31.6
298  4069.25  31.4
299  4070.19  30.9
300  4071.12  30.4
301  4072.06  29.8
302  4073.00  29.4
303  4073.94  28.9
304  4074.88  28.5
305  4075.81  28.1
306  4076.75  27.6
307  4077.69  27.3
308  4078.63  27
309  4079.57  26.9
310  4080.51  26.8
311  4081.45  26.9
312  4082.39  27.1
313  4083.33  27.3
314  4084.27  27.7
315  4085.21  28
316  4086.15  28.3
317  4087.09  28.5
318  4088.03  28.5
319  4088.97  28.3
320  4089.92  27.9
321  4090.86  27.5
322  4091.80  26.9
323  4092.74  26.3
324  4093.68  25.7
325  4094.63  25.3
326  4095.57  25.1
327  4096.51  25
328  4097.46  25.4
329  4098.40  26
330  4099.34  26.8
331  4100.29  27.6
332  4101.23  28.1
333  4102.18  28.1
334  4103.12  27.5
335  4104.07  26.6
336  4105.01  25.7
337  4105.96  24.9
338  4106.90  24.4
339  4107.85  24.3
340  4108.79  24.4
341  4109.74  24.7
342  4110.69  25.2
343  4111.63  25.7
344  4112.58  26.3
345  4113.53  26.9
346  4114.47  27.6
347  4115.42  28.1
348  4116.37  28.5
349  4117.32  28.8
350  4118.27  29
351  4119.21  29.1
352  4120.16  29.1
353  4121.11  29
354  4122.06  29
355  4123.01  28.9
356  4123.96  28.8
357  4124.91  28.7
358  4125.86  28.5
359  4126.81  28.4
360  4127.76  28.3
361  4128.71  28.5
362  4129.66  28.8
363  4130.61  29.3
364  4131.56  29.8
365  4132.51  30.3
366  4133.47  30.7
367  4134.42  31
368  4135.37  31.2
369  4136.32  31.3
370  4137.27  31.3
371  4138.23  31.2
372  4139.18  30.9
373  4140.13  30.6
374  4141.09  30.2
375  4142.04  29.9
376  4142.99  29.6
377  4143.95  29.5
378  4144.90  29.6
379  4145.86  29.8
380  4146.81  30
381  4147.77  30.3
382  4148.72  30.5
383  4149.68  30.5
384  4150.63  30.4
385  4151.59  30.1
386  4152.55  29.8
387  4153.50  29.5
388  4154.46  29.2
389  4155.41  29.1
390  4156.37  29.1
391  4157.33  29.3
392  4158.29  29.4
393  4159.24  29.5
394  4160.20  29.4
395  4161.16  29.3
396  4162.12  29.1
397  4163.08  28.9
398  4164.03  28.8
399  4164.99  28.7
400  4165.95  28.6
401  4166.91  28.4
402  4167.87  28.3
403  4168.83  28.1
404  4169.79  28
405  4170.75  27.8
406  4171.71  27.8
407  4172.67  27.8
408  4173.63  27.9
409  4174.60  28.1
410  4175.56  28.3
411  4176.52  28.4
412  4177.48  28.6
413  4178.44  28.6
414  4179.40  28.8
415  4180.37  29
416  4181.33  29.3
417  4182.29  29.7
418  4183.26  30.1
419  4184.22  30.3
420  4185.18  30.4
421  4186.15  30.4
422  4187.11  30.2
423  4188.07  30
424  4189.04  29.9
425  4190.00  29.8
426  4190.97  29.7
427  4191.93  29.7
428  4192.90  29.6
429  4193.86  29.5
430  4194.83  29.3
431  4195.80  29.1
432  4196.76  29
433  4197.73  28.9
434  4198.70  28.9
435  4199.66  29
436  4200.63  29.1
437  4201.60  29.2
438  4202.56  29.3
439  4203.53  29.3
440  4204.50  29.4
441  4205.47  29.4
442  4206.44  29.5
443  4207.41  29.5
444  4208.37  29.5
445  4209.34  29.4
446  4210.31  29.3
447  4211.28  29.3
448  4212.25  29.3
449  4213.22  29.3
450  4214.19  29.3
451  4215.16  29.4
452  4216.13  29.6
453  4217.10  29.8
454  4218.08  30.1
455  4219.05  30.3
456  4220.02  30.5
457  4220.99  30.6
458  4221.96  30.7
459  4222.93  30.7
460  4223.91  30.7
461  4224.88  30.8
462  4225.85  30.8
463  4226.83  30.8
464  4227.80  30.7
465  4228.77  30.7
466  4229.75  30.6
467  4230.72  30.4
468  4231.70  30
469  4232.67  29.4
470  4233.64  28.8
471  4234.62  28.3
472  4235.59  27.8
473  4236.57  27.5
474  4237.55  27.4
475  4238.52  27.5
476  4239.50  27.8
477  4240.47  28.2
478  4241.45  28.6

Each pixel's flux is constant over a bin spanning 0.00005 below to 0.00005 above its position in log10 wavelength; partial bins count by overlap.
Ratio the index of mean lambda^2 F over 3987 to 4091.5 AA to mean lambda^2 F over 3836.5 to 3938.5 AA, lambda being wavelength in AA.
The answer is 1.2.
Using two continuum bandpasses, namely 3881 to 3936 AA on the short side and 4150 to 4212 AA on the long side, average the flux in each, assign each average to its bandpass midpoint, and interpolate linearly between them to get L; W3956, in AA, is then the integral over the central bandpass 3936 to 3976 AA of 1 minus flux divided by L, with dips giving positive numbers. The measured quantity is 3.39 AA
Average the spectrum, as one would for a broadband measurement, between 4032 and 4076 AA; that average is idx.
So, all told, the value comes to 30.7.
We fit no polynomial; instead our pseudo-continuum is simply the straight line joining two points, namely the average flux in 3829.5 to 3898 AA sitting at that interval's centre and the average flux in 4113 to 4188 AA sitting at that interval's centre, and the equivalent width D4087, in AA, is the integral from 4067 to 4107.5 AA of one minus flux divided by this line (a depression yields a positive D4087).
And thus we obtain 1.2 AA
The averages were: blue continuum 25.7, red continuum 29.3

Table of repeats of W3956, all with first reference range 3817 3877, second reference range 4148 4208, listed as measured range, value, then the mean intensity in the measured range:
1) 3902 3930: -2.2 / 29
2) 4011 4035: -2.6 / 30.9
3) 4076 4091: 0.4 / 27.6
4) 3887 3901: 1.6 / 23.7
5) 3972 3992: 1.1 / 25.9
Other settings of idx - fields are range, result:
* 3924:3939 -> 25.3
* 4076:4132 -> 27.3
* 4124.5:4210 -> 29.4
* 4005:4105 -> 29.7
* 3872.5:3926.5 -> 26.7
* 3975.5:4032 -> 29.6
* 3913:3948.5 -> 27.5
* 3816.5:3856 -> 24.1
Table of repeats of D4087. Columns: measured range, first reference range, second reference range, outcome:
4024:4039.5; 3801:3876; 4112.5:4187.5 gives -1.58 AA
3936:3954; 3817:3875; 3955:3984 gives -2.75 AA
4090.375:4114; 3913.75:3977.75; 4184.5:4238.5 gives 1.62 AA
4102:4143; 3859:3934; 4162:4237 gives 0.72 AA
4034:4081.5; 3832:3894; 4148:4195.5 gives -3.88 AA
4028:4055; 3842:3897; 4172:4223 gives -2.40 AA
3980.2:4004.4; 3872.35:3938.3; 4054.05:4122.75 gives -1.79 AA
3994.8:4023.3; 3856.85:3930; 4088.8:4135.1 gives -3.35 AA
